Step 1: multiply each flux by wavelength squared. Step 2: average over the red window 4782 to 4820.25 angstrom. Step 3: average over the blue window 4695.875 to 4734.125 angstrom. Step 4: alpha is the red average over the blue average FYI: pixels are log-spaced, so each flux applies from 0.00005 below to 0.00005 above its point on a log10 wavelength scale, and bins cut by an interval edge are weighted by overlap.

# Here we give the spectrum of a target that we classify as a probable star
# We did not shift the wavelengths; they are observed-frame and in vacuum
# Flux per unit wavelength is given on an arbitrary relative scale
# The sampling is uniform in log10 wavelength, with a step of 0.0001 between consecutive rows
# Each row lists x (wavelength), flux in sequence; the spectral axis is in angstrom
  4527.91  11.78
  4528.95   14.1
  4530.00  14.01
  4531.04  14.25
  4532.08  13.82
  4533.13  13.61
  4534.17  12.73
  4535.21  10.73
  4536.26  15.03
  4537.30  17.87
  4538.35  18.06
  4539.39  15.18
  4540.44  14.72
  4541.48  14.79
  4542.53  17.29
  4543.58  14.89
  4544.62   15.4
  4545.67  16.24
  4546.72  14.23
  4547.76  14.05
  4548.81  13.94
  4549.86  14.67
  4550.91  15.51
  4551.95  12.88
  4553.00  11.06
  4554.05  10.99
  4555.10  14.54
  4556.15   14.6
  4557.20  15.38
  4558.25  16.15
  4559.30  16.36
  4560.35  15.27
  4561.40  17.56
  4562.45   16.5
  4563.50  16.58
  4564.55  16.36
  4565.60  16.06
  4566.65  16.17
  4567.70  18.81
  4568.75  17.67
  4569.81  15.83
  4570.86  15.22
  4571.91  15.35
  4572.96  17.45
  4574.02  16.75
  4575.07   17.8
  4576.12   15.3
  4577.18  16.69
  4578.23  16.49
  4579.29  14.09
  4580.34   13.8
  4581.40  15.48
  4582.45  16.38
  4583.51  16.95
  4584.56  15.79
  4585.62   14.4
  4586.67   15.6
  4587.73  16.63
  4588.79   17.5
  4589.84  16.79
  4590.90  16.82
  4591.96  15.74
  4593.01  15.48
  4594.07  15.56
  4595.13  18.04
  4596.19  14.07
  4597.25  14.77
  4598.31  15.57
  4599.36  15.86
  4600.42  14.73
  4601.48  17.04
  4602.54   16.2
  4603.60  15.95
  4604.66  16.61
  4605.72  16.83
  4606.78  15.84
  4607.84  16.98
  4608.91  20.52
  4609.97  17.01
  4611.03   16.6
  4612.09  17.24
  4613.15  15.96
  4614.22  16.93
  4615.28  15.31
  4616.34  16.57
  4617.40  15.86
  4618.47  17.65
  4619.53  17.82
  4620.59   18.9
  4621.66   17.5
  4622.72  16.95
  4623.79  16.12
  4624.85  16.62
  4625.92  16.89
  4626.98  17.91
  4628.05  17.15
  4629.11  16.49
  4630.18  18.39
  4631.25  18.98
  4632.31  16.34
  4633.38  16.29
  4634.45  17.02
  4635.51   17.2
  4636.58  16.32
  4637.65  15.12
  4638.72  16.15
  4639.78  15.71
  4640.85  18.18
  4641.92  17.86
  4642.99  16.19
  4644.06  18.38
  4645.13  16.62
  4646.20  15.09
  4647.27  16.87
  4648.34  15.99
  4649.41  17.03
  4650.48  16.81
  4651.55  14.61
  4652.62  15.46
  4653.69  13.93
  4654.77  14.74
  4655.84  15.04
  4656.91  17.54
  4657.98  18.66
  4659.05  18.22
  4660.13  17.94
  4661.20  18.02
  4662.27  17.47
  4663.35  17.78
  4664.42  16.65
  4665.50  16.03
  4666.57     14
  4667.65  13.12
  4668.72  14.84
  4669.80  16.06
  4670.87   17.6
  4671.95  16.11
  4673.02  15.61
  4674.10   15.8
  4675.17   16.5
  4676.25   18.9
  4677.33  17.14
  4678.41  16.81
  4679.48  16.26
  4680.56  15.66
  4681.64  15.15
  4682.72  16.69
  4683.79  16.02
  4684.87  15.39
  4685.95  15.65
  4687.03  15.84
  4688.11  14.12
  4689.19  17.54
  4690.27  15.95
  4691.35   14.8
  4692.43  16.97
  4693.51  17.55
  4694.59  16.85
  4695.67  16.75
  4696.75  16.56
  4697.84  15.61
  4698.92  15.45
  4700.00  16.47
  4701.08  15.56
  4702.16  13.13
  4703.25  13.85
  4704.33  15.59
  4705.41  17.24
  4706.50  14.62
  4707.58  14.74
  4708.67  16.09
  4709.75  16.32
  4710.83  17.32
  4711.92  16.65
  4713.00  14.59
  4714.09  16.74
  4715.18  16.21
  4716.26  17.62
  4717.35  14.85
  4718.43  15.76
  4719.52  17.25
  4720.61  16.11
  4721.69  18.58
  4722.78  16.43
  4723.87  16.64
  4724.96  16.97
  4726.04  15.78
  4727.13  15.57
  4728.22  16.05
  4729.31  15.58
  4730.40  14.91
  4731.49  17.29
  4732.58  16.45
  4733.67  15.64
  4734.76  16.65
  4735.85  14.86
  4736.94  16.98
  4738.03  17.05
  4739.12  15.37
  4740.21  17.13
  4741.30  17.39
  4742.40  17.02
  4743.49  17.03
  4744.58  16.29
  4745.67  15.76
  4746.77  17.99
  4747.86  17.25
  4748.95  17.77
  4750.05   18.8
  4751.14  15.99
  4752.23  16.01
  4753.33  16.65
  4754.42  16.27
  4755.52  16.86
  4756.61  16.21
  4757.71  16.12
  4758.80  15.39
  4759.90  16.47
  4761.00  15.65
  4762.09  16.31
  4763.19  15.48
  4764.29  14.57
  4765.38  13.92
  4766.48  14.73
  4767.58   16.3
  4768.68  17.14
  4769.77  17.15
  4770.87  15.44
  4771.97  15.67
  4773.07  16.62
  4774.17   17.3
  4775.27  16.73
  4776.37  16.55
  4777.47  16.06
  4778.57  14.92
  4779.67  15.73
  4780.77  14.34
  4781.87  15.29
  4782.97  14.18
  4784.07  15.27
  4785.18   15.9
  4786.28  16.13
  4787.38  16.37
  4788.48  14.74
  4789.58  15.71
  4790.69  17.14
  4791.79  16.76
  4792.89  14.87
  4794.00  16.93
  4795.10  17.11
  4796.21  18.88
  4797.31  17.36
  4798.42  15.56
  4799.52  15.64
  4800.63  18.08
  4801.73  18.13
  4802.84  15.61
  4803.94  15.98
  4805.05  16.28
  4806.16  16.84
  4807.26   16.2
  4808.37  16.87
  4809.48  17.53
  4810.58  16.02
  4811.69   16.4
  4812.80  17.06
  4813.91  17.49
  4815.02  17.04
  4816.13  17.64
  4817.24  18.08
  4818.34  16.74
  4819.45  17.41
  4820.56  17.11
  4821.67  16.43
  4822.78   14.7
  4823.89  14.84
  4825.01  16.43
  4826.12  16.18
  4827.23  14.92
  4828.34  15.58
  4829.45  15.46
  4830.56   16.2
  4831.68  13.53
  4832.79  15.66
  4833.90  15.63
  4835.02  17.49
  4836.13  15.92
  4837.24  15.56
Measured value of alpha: 1.07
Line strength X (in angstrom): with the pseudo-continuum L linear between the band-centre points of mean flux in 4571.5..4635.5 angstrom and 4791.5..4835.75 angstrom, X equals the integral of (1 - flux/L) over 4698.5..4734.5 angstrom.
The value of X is 1.0 angstrom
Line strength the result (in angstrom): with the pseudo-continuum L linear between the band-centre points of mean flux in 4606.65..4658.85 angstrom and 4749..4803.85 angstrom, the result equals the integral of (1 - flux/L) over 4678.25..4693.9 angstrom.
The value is 0.5 angstrom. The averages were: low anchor 16.8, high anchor 16.2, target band 16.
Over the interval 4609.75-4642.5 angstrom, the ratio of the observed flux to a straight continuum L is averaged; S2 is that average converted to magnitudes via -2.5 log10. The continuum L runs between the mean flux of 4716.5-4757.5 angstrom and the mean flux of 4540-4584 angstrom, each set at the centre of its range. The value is -0.07 mag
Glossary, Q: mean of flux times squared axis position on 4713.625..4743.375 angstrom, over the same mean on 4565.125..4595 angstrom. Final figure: 1.1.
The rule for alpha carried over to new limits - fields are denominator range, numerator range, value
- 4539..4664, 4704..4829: 1.08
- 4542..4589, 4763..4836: 1.15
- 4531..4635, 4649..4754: 1.07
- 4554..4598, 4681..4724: 1.06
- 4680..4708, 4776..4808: 1.07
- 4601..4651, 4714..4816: 1.03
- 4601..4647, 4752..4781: 1.00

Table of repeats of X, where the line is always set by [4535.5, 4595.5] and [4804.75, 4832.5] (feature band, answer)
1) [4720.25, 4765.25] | -0.7 angstrom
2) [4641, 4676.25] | -1.0 angstrom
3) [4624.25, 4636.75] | -1.0 angstrom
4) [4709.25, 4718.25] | -0.1 angstrom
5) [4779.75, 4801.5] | 0.2 angstrom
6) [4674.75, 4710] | 0.1 angstrom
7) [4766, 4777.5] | -0.1 angstrom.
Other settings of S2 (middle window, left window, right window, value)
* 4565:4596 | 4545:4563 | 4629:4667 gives -0.07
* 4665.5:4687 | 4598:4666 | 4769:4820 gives 0.05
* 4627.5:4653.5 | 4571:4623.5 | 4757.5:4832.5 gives -0.02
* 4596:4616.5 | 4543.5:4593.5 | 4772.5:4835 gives -0.04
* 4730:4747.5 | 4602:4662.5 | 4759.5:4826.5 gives 0.00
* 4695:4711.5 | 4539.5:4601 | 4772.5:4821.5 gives 0.03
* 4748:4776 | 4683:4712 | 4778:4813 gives -0.01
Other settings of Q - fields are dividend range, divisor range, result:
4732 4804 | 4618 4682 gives 1.03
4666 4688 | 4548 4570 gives 1.09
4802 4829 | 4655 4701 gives 1.07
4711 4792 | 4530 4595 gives 1.13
